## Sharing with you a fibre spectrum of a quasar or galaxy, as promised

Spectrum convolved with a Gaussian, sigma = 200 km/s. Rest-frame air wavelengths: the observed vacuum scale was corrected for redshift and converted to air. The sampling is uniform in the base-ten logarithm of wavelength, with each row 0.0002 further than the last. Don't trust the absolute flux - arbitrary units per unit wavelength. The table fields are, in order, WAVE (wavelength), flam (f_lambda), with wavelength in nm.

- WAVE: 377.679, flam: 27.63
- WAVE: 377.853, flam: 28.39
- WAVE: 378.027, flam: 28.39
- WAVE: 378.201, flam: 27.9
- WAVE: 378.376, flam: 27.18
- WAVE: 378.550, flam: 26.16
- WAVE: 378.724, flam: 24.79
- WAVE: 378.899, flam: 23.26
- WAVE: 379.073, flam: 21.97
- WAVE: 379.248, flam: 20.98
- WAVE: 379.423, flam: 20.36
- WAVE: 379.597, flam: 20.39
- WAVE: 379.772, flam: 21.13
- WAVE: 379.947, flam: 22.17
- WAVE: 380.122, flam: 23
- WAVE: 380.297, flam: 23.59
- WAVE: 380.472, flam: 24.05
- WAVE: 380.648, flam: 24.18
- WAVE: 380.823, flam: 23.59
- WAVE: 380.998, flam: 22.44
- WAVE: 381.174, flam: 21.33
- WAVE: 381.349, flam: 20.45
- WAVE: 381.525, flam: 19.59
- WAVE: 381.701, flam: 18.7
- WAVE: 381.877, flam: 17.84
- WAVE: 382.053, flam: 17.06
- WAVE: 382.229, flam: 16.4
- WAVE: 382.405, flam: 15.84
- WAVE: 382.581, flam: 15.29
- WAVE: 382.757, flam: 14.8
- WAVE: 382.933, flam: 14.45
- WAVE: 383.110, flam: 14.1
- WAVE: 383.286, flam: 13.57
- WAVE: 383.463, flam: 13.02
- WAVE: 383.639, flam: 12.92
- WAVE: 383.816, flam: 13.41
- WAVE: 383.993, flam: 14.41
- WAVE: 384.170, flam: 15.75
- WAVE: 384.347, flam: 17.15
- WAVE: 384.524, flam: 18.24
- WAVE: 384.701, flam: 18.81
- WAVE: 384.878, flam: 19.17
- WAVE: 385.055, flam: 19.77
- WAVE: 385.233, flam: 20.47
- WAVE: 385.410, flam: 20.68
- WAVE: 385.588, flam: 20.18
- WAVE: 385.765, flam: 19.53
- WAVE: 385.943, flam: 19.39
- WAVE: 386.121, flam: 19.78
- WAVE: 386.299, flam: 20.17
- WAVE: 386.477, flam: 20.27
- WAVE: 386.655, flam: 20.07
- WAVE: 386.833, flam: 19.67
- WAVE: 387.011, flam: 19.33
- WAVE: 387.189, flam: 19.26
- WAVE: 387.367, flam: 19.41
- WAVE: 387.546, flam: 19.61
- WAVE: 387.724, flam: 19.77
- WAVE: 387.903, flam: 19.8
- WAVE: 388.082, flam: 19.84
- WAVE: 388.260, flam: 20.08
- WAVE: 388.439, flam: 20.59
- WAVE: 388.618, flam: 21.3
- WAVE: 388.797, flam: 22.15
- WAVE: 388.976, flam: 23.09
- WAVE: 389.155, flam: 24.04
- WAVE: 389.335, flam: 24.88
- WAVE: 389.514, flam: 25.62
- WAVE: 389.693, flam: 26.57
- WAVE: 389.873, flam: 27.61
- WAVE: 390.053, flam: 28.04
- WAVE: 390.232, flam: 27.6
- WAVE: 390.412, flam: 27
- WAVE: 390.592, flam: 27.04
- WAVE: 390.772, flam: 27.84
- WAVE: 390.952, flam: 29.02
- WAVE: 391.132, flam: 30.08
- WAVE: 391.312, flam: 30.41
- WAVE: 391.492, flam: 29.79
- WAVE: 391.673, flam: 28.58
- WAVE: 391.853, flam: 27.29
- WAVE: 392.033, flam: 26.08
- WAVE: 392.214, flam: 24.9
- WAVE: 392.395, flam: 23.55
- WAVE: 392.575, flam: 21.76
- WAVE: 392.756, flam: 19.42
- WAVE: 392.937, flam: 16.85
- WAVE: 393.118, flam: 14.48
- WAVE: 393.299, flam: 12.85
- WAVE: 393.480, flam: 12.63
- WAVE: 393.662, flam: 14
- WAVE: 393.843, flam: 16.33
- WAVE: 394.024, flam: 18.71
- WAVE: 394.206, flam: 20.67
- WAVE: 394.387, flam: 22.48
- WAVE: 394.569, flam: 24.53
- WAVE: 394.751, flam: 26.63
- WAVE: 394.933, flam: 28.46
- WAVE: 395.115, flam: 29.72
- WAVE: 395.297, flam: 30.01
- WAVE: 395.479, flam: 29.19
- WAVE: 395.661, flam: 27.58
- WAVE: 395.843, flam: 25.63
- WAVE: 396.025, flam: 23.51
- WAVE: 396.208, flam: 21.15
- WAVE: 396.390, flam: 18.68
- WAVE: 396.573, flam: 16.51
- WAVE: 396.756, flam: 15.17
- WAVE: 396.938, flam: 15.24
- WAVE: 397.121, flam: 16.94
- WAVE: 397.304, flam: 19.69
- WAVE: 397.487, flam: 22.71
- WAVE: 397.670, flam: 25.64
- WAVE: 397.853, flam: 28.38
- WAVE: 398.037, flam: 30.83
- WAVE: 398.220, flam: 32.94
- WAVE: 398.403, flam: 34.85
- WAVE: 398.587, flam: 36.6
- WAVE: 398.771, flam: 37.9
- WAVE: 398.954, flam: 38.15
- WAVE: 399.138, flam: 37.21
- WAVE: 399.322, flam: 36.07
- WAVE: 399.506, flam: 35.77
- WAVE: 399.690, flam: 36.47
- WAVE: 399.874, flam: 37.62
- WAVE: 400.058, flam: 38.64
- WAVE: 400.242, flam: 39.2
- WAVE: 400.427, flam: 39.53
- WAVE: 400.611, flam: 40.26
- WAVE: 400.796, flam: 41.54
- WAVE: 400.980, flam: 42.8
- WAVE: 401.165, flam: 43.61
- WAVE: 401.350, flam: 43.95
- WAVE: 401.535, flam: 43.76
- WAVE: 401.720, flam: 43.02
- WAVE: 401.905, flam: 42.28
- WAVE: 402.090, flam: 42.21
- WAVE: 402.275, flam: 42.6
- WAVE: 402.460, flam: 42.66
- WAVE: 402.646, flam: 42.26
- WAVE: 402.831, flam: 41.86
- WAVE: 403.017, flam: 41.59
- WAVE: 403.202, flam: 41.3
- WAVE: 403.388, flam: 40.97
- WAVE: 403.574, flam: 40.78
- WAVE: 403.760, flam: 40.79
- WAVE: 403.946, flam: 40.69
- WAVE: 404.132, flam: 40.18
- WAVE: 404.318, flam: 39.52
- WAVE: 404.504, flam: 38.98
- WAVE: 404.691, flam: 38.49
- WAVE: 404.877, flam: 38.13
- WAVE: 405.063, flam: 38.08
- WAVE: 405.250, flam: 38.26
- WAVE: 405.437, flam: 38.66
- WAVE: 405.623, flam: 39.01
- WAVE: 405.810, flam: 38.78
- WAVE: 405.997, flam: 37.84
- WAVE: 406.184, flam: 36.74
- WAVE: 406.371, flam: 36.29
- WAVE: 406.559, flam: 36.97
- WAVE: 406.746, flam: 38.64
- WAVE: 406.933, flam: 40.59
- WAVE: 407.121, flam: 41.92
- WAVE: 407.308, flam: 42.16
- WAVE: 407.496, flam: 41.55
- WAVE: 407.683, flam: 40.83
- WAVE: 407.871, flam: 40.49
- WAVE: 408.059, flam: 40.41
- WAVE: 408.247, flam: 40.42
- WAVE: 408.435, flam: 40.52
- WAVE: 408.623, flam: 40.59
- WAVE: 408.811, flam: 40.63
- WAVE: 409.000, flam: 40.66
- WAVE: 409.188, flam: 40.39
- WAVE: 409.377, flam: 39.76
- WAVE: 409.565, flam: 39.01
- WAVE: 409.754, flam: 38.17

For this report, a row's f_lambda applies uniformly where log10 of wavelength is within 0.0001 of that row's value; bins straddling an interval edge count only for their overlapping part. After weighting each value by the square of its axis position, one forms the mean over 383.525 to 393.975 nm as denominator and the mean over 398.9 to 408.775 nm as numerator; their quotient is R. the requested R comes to 2.02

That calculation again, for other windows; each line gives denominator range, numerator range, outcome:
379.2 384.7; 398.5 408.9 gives 2.43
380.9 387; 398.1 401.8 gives 2.37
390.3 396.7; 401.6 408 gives 1.81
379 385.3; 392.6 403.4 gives 1.79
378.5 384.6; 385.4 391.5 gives 1.26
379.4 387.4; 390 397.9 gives 1.30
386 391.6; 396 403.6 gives 1.56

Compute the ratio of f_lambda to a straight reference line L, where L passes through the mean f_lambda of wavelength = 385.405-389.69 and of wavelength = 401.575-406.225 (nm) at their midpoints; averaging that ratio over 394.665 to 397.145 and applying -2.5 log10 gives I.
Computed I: 0.30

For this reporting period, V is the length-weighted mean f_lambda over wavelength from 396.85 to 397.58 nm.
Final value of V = 18.7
